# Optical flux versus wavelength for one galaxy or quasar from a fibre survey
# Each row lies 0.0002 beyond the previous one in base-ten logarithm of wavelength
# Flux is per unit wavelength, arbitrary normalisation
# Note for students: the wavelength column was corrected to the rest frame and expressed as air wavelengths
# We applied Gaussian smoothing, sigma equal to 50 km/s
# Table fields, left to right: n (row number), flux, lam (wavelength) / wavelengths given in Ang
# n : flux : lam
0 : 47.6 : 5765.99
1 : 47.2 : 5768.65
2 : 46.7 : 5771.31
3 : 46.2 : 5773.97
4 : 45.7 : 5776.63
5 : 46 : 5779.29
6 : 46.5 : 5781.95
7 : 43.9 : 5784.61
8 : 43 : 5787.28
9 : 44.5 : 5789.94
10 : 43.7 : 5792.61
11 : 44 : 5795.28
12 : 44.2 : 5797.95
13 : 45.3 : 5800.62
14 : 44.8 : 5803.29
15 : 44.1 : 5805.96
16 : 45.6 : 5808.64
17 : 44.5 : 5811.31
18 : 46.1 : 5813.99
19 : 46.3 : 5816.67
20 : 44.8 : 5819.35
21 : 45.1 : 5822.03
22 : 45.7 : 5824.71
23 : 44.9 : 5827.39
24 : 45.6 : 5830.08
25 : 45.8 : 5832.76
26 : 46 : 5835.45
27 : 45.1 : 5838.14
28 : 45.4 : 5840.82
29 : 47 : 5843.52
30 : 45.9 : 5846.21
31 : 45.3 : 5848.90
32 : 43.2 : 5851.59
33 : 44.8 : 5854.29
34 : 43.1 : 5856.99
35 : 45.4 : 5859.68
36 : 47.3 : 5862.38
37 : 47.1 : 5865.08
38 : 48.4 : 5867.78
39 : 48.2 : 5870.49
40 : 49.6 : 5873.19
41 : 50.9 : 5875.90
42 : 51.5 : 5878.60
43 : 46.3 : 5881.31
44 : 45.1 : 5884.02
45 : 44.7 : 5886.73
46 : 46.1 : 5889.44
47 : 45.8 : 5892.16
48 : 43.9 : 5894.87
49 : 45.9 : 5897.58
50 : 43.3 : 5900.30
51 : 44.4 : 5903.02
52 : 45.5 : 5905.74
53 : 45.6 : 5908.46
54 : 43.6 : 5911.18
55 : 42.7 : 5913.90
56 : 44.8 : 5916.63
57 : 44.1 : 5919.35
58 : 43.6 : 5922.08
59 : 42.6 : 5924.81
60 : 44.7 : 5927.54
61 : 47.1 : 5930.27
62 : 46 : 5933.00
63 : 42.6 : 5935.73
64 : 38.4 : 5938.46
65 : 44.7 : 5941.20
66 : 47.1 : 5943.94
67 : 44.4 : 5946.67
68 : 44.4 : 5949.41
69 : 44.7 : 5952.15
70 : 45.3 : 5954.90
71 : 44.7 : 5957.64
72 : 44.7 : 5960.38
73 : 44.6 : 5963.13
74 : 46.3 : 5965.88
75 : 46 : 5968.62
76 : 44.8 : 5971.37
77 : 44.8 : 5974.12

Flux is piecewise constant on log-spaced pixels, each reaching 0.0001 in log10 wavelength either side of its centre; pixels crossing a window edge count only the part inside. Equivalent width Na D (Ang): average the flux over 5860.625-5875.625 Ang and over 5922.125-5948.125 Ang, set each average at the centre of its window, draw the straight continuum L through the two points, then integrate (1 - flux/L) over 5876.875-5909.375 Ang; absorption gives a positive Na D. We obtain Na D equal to 0.7 Ang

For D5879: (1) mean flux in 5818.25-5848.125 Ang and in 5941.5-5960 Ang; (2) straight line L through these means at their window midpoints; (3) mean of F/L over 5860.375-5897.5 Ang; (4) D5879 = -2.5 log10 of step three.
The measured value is -0.04 mag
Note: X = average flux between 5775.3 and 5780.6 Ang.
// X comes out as 45.9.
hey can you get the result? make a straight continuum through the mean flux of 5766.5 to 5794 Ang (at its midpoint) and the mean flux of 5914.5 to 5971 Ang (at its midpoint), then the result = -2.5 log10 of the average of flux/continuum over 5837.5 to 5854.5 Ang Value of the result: -0.006 mag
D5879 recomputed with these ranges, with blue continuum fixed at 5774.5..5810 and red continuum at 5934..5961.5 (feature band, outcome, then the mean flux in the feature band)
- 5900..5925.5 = 0.00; 44.1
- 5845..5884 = -0.06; 46.9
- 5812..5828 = -0.02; 45.5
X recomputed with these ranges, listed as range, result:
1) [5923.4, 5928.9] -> 43.6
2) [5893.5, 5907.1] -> 44.6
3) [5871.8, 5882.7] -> 49.6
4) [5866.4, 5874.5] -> 48.7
